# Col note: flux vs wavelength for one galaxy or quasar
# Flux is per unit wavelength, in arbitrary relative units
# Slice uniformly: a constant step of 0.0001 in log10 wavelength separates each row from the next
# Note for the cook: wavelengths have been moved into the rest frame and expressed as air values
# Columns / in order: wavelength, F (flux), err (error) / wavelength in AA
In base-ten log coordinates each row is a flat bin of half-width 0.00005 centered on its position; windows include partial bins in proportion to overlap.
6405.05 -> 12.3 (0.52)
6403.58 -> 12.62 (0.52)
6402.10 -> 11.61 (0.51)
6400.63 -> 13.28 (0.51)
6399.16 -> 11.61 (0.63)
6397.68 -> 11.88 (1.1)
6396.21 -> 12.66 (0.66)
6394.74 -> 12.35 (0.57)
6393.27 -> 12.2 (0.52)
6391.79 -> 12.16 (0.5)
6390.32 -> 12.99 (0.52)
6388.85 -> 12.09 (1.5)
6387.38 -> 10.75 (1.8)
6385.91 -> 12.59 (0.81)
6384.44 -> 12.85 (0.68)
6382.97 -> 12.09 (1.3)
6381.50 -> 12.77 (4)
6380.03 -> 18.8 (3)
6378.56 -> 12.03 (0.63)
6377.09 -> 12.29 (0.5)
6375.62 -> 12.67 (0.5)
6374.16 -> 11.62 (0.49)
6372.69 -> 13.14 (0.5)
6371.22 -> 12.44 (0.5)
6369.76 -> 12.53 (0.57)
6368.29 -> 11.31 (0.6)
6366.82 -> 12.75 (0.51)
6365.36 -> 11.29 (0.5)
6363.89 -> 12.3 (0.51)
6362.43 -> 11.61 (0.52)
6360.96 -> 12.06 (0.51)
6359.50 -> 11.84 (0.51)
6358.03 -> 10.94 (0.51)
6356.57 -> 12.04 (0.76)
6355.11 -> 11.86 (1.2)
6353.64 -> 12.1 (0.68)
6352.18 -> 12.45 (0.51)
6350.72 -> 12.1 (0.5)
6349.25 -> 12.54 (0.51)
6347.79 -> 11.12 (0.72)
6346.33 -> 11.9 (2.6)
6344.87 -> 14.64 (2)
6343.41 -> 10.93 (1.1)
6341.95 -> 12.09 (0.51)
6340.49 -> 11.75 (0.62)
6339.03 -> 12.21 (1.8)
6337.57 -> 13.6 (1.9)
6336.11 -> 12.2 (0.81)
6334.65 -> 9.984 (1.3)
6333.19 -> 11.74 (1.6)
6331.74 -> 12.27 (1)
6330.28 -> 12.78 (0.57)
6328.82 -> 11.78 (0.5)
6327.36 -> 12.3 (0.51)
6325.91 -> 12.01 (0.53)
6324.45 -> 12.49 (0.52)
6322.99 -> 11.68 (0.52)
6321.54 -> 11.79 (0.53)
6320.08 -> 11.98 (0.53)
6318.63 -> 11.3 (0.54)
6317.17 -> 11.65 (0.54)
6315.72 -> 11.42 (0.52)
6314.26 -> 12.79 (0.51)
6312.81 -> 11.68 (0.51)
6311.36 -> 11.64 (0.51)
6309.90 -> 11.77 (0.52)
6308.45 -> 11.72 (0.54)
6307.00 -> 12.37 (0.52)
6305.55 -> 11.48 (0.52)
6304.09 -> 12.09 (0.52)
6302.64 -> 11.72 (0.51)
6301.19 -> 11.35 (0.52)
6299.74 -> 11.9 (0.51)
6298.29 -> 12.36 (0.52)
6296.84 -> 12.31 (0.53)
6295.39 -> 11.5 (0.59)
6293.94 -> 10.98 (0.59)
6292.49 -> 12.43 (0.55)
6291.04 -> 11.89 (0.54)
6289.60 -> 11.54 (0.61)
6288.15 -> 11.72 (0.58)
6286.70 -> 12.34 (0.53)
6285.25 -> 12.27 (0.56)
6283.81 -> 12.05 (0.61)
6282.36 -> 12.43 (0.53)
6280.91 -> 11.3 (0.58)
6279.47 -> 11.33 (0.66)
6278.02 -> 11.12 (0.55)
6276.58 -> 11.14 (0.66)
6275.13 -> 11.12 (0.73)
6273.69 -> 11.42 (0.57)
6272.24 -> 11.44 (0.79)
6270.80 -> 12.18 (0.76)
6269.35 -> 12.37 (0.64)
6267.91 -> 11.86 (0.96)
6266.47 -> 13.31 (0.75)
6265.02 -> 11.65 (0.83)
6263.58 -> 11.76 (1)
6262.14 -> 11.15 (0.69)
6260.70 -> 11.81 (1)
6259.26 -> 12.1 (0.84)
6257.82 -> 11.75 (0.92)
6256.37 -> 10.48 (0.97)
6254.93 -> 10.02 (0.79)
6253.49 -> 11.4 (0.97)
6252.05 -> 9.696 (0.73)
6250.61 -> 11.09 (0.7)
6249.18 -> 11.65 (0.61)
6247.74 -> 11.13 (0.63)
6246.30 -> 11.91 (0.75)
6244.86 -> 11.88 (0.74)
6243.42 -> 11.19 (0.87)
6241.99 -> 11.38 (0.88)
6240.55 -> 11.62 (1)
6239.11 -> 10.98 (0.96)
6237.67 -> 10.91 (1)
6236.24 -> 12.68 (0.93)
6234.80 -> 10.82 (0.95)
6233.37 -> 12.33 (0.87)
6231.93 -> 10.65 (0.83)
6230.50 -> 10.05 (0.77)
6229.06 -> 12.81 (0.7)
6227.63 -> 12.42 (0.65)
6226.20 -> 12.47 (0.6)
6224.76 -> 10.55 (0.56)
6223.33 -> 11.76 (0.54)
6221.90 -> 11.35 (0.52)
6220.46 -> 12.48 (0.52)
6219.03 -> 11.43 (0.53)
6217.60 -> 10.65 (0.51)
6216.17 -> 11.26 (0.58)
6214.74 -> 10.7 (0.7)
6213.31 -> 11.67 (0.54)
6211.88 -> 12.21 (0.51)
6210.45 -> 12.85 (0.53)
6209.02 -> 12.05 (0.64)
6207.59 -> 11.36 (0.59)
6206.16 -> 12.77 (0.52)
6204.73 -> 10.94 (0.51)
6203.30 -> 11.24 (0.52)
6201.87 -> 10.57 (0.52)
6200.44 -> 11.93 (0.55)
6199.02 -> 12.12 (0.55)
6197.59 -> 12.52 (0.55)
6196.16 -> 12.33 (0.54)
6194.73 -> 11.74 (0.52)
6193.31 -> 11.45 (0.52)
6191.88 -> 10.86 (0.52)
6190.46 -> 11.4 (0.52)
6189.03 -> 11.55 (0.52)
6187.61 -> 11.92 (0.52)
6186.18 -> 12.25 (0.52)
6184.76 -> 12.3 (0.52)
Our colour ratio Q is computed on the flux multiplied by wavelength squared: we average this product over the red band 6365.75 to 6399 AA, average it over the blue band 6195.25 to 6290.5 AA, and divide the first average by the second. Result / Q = 1.13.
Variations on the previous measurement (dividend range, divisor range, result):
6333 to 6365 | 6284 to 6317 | 1.03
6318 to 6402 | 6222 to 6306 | 1.09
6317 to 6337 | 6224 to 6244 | 1.06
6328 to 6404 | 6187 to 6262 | 1.12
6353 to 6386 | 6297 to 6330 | 1.06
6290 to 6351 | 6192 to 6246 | 1.06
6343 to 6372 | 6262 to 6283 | 1.06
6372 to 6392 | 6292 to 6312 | 1.11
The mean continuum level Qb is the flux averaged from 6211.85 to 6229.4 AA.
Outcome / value 11.6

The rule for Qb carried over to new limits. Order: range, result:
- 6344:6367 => 12.1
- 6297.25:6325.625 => 11.9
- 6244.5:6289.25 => 11.6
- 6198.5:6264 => 11.5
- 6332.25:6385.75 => 12.3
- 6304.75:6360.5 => 12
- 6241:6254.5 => 11.2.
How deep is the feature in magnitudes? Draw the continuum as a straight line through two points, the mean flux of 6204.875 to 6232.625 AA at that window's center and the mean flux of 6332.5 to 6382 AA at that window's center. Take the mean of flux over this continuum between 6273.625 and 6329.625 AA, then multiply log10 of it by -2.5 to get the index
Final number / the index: 0.02 mag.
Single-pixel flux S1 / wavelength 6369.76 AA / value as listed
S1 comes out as 12.53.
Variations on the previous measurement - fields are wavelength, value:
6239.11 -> 10.98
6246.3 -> 11.91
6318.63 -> 11.3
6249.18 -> 11.65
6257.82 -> 11.75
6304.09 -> 12.09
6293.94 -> 10.98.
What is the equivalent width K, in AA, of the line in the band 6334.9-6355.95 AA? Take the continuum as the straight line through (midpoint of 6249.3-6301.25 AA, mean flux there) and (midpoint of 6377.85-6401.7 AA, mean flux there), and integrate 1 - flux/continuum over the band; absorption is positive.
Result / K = 0.1 AA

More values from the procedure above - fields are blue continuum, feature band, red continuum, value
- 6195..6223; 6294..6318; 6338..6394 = 0.5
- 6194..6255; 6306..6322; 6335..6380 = 0.2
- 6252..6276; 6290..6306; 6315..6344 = -0.1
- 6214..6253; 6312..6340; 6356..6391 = 0.2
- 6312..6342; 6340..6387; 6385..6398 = -0.9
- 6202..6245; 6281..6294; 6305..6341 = -0.2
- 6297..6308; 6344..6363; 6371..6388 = 0.7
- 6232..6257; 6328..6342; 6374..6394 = 0.2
